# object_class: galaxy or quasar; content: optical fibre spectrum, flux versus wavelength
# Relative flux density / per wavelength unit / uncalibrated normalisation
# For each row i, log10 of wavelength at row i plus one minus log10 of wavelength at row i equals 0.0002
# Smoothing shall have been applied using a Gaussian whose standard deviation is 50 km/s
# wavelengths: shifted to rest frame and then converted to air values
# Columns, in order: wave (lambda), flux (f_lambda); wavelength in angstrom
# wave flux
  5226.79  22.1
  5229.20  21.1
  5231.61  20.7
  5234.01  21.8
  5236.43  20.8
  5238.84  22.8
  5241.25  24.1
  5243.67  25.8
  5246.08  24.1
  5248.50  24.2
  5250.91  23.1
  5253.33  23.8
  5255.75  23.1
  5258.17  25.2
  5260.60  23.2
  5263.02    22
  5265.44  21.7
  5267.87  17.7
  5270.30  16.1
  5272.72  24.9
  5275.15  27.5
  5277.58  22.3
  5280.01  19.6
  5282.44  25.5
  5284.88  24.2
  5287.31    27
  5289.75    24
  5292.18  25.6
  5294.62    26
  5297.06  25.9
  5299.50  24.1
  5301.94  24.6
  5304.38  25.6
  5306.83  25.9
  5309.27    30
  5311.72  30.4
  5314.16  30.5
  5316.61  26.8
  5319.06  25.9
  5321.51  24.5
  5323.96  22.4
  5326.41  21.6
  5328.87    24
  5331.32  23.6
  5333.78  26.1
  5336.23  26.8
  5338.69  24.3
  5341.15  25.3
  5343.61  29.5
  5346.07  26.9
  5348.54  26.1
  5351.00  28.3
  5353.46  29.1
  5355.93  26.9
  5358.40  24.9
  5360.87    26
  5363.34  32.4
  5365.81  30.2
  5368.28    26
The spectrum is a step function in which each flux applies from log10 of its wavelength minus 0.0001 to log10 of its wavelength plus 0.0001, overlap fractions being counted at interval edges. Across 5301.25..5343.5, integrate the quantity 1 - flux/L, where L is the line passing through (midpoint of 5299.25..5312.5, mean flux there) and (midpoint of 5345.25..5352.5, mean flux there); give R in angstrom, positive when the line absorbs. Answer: 1.7 angstrom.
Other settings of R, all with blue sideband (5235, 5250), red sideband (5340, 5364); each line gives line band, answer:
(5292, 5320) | -1.09 angstrom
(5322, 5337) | 1.48 angstrom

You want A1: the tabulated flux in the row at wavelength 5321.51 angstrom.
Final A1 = 24.5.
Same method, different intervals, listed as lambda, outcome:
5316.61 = 26.8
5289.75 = 24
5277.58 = 22.3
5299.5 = 24.1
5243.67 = 25.8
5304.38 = 25.6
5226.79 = 22.1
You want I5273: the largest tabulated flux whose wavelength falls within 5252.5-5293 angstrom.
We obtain 27.5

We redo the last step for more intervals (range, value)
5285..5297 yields 27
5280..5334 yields 30.5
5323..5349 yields 29.5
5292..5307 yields 26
